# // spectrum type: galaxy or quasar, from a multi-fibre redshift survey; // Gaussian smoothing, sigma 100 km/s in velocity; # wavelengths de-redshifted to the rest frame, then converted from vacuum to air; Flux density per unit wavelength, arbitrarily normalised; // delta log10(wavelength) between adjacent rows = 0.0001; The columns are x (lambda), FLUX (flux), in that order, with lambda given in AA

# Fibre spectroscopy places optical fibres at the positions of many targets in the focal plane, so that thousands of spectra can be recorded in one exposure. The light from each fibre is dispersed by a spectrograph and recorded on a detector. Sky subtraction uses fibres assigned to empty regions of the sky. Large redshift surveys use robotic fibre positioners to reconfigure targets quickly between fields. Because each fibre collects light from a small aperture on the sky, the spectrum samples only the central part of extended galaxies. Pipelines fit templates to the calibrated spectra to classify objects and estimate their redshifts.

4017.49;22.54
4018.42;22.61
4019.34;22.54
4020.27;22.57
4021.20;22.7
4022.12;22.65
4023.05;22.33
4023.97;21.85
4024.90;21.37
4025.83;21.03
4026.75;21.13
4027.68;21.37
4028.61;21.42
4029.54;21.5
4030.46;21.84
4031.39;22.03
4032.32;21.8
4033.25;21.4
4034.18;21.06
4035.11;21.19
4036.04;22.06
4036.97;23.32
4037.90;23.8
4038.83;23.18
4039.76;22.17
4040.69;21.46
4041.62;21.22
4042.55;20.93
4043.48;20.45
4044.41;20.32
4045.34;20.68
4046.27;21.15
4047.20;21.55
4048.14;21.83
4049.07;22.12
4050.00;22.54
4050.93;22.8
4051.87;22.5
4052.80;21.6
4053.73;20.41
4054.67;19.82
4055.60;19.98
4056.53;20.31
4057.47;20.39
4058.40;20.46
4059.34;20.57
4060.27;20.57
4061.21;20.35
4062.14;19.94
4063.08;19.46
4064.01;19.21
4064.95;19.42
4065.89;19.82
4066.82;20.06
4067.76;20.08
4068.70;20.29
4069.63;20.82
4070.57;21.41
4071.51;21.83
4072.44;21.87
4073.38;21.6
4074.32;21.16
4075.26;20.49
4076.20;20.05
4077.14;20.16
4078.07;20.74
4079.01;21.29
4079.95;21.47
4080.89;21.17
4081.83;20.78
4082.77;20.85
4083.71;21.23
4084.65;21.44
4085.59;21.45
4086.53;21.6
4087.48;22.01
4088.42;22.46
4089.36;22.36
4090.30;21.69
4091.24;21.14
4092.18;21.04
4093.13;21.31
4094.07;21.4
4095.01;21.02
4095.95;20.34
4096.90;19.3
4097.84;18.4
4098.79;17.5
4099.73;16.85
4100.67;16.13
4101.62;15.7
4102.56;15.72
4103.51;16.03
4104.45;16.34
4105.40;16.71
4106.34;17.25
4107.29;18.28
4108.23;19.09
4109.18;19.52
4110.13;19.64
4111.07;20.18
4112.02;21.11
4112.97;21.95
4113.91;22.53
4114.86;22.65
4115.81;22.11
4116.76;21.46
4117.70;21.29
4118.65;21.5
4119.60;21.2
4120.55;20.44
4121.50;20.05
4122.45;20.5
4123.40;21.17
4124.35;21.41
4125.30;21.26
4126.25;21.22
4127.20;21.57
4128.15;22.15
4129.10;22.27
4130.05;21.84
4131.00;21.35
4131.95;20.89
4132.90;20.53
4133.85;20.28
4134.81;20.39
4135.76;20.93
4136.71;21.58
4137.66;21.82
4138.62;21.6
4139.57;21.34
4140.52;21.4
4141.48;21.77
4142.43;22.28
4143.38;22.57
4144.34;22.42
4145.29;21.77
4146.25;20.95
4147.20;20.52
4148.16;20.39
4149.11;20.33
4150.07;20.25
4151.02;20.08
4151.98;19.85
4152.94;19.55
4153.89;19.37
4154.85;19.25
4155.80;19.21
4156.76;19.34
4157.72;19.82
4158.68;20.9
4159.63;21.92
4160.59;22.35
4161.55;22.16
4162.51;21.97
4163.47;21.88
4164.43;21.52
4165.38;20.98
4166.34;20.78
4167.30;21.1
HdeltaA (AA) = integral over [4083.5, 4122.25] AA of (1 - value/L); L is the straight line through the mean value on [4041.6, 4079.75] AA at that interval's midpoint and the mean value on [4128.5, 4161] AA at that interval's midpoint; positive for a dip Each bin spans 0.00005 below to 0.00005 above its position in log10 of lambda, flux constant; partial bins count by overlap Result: 1.6 AA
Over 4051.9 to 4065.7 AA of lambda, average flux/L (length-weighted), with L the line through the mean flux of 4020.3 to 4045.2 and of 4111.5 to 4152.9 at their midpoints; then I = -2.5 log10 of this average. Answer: 0.07 mag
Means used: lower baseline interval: 21.8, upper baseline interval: 21.3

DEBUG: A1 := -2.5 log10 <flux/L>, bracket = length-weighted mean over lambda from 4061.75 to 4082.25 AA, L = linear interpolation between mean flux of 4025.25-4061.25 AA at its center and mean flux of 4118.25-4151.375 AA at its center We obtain 0.04 mag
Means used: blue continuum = 21.4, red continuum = 21.2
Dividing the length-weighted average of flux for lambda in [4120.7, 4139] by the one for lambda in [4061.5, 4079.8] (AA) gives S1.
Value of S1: 1.03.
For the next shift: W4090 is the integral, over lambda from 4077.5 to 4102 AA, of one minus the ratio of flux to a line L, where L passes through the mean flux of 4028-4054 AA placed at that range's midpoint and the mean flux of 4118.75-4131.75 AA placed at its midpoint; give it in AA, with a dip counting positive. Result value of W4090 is 1.19 AA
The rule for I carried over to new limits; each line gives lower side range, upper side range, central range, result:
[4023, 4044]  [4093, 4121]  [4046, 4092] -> -0.02 mag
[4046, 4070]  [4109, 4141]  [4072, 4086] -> -0.01 mag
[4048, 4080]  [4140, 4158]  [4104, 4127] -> 0.01 mag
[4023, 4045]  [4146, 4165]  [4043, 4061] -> 0.02 mag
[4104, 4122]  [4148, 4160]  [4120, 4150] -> -0.06 mag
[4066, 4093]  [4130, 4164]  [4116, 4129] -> -0.01 mag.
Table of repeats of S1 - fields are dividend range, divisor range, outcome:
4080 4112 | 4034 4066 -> 0.93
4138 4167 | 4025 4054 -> 0.97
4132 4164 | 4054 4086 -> 1.02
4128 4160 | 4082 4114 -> 1.06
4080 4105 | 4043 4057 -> 0.93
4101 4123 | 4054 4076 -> 0.96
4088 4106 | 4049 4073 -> 0.92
